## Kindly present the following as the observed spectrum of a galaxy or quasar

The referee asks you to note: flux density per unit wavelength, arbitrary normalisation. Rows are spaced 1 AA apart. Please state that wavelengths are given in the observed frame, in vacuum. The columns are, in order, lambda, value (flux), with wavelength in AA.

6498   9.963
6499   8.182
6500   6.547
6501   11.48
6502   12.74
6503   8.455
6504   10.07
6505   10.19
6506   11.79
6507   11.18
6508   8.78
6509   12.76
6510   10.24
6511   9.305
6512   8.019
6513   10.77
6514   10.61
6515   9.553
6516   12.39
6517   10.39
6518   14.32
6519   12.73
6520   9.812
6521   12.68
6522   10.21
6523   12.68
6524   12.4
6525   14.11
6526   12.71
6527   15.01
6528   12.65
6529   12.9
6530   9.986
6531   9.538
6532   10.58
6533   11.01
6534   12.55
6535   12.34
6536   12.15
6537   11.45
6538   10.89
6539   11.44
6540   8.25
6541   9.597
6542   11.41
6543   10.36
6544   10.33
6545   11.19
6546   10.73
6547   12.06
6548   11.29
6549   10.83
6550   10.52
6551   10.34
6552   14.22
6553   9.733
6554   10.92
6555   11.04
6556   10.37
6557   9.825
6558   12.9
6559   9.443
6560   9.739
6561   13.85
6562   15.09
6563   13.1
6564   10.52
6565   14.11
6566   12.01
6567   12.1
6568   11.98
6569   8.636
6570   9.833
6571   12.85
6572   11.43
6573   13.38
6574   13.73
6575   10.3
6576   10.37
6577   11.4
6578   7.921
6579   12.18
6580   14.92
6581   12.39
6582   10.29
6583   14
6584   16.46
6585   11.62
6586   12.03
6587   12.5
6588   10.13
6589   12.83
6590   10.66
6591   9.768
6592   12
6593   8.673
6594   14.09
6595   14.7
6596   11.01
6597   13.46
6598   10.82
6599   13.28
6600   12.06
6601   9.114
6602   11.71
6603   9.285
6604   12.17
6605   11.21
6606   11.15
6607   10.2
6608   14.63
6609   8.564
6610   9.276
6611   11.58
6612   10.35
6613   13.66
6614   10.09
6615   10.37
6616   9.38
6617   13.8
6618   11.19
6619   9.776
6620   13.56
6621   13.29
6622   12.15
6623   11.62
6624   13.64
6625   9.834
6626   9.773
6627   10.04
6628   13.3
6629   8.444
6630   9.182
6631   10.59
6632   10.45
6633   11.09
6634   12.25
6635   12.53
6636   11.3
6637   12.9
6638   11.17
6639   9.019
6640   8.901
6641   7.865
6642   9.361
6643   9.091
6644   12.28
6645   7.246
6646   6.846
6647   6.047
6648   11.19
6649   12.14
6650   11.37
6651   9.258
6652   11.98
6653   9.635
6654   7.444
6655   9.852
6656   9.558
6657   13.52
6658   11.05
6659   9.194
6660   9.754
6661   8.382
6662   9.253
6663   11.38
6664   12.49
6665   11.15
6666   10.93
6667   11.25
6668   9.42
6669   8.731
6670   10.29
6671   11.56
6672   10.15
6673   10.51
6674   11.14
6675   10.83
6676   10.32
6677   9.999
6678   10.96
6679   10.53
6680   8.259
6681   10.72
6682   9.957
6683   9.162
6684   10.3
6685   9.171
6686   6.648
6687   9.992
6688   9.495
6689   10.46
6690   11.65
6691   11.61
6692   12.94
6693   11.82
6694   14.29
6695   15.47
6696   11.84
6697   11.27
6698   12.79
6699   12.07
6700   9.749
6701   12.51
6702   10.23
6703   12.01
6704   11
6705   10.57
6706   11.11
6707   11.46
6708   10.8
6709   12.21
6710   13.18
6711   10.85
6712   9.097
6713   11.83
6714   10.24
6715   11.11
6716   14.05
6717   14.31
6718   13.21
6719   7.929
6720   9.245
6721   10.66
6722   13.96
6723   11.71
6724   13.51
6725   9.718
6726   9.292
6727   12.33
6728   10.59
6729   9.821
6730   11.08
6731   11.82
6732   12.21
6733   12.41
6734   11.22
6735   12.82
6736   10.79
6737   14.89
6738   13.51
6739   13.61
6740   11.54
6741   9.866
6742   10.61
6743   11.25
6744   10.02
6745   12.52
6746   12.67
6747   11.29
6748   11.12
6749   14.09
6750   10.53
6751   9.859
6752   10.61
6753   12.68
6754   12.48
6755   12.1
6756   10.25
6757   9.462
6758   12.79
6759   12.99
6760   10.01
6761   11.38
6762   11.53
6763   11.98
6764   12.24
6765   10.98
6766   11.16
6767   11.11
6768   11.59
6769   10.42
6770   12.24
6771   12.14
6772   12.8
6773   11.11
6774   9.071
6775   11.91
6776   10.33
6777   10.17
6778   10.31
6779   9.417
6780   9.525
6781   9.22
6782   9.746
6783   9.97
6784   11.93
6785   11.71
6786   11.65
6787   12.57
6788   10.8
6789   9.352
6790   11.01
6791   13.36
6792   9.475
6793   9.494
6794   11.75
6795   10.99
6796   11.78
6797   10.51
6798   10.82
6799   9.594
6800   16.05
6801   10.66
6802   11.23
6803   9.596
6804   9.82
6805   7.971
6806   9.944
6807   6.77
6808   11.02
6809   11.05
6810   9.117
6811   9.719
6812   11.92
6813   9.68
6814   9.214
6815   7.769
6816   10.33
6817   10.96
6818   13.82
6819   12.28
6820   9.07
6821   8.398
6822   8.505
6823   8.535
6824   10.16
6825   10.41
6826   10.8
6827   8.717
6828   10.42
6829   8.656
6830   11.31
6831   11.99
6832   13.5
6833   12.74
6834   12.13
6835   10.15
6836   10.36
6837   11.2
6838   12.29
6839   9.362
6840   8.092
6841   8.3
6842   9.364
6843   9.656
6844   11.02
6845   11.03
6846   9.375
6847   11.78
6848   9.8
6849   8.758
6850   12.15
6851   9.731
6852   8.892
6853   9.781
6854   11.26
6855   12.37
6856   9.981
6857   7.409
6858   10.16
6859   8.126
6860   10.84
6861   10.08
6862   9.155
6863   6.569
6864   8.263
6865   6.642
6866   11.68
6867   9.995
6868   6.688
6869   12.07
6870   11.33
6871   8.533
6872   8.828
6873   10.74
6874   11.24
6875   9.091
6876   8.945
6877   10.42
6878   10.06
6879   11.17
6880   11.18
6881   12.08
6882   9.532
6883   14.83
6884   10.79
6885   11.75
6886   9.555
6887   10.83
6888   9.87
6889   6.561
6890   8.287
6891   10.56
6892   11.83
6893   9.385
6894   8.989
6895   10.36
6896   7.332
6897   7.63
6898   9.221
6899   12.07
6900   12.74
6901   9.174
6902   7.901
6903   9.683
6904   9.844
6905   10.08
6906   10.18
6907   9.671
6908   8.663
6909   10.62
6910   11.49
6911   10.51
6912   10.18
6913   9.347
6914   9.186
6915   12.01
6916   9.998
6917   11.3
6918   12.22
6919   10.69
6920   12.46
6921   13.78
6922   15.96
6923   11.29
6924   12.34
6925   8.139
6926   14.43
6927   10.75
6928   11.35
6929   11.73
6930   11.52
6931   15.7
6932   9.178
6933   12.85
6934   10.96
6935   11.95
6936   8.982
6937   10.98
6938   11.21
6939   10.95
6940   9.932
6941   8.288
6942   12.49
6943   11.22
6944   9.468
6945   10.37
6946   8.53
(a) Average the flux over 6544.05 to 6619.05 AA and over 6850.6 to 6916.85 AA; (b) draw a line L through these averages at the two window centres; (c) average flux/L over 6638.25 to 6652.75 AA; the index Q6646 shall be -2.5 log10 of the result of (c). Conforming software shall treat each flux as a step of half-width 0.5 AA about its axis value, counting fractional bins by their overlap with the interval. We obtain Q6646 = 0.18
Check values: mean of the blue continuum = 11.5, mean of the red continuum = 9.92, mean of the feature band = 9.5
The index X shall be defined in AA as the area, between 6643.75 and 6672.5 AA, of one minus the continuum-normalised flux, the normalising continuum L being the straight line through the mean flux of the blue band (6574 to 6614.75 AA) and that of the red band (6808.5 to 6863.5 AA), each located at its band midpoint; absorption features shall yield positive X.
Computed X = 2.85 AA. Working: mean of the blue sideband 11.6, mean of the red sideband 10.1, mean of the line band 10.1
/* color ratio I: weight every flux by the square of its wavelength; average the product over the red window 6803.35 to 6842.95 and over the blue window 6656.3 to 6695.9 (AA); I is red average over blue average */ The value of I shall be 1.00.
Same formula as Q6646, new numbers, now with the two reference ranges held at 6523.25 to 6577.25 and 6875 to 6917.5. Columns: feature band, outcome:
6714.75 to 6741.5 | -0.092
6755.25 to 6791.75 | -0.044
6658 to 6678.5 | 0.065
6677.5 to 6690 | 0.132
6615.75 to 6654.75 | 0.064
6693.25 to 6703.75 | -0.119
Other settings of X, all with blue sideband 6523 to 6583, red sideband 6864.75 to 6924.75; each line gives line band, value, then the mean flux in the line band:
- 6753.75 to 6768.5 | -0.9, 11.5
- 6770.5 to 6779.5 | 0.0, 10.8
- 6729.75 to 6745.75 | -1.5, 11.9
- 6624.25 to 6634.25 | 0.7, 10.5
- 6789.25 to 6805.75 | -0.2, 10.8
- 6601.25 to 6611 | 0.4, 10.9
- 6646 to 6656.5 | 1.4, 9.7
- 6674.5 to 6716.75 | -0.1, 11.1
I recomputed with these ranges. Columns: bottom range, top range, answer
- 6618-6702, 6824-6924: 1.03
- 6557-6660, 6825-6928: 1.00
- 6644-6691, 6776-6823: 1.08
